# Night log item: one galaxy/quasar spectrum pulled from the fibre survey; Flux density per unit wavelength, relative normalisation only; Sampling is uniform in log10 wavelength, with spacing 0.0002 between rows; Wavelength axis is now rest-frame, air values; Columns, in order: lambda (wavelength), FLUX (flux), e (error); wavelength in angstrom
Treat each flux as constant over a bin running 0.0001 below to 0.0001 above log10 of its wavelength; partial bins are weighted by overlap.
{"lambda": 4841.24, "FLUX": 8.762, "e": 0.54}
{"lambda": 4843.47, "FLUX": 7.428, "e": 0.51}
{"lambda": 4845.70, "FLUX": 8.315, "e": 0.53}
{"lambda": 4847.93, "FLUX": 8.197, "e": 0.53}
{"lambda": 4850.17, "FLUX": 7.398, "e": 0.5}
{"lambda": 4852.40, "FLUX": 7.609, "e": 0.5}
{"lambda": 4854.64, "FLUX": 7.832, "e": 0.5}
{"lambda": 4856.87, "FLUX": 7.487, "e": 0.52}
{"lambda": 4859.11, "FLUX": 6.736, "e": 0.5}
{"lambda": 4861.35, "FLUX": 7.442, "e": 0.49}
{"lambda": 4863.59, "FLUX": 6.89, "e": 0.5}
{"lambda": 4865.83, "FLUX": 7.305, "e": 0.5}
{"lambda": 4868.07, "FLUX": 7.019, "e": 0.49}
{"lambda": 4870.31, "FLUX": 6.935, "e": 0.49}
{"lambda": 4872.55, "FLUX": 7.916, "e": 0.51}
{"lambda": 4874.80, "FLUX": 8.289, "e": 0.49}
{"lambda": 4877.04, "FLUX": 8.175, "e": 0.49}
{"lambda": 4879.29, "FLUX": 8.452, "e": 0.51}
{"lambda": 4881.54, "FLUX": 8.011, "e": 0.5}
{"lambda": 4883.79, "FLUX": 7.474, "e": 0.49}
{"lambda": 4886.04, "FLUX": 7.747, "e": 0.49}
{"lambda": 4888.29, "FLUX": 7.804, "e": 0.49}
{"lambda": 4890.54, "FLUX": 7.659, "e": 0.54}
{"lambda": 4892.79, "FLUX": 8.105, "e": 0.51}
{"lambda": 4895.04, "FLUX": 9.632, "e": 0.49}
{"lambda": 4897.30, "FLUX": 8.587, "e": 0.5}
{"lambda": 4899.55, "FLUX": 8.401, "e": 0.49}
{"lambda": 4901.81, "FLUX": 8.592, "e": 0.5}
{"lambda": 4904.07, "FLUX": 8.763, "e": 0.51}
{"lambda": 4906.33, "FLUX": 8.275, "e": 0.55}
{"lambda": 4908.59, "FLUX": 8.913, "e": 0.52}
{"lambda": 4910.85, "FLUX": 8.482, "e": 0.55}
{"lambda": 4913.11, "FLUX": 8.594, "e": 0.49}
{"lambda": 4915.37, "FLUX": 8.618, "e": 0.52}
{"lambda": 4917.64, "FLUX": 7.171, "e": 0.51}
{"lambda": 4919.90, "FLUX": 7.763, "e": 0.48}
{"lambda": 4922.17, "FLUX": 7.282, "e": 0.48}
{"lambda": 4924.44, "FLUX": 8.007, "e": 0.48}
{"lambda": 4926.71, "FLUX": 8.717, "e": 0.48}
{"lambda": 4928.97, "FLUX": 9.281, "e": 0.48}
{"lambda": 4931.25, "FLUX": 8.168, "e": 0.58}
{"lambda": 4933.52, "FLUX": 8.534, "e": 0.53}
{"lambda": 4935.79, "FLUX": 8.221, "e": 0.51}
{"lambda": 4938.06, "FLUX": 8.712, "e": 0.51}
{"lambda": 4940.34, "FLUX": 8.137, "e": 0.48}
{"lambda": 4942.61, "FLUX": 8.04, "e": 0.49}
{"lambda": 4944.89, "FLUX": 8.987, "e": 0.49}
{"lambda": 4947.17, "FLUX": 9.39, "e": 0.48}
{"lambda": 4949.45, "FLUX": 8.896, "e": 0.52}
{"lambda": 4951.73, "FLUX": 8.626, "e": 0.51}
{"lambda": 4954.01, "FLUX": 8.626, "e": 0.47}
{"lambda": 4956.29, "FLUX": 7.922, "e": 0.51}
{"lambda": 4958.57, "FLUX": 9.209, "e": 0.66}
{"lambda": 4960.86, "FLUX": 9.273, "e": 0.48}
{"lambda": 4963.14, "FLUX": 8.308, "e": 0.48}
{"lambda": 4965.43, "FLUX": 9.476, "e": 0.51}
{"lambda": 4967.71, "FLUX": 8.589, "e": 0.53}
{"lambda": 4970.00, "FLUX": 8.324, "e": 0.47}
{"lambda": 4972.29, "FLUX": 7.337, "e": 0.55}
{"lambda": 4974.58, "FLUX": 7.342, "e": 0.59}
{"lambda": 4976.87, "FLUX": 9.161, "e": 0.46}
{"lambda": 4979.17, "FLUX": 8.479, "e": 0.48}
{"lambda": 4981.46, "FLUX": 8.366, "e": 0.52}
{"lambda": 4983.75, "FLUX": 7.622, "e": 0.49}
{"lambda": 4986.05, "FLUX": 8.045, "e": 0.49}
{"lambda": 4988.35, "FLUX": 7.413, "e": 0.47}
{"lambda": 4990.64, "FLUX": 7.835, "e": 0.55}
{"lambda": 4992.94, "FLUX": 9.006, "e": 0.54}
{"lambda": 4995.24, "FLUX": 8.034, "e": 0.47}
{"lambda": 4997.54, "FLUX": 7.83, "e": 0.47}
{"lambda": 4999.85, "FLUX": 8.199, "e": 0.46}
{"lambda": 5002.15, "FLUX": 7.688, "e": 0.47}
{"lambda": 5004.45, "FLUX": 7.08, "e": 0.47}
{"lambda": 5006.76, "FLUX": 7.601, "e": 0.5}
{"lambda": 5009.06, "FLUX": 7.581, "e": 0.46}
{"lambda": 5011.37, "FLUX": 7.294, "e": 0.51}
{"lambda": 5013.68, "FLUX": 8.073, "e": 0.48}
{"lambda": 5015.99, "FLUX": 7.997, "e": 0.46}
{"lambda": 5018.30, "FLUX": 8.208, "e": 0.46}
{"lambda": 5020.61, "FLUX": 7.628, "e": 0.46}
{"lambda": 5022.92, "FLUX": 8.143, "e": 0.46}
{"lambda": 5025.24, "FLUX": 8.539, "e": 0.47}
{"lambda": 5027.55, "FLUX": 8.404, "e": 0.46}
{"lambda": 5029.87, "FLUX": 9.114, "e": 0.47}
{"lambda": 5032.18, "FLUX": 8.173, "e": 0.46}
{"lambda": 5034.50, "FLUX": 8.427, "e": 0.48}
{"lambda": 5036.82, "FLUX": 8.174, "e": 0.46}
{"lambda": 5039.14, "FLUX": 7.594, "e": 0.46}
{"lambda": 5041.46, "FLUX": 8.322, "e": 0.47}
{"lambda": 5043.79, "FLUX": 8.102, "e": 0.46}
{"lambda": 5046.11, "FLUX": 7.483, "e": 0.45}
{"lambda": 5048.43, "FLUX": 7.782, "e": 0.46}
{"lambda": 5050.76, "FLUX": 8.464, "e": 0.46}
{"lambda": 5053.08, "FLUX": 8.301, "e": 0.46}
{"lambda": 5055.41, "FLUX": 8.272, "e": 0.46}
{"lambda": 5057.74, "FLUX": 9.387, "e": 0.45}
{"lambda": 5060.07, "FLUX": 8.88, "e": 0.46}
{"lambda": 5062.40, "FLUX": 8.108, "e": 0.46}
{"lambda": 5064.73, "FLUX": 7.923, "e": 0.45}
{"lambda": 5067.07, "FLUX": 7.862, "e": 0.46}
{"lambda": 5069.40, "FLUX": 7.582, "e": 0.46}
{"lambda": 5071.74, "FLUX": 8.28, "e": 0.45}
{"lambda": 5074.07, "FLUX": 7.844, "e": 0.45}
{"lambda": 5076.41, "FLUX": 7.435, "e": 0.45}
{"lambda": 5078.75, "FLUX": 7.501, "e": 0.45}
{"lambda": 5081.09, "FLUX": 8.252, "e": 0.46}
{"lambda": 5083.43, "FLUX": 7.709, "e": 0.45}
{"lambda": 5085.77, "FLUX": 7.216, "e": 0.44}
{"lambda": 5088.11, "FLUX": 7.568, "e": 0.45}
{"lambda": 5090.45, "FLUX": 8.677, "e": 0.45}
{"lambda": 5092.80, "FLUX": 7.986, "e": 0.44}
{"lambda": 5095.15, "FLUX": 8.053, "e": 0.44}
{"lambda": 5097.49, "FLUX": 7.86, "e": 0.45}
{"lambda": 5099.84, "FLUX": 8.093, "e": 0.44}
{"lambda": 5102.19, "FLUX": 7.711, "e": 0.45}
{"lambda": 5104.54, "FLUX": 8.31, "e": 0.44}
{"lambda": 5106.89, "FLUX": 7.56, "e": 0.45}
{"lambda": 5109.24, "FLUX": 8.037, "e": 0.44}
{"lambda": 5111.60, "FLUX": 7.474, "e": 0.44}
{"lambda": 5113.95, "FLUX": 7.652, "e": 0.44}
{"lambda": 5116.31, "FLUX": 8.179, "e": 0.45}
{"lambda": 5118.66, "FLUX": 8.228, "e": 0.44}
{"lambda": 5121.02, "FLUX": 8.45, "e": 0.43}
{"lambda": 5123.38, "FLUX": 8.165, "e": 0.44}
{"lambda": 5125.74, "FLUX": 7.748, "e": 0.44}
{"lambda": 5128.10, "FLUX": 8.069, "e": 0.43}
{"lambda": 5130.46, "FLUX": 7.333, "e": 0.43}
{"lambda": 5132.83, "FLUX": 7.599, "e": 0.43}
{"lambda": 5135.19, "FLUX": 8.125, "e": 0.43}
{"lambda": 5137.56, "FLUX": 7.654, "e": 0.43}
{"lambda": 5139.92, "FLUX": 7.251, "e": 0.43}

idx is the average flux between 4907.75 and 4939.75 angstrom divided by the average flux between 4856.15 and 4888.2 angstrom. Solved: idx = 1.10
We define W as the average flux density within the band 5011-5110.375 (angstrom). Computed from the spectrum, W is 8.06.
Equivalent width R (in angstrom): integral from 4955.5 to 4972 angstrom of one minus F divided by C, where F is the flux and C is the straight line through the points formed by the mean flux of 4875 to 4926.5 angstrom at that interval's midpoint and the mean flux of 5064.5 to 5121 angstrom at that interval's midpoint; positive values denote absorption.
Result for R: -1.2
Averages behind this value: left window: 8.22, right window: 7.89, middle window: 8.68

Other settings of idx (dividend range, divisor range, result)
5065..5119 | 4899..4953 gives 0.93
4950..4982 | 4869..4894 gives 1.08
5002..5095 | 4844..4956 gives 0.99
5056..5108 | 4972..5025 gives 1.01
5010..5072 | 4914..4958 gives 0.97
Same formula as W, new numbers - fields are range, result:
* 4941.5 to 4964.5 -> 8.73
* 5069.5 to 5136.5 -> 7.89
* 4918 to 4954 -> 8.43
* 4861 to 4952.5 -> 8.2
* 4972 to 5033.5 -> 8.02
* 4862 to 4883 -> 7.66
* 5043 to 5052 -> 7.96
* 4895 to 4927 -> 8.33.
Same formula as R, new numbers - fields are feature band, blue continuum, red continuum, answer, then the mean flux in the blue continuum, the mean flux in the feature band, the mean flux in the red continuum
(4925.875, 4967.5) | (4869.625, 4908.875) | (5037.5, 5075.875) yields -2.6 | 8.21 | 8.7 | 8.12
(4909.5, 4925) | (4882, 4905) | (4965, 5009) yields 0.4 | 8.27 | 8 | 8.04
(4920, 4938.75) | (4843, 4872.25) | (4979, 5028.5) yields -1.5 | 7.44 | 8.32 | 7.95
